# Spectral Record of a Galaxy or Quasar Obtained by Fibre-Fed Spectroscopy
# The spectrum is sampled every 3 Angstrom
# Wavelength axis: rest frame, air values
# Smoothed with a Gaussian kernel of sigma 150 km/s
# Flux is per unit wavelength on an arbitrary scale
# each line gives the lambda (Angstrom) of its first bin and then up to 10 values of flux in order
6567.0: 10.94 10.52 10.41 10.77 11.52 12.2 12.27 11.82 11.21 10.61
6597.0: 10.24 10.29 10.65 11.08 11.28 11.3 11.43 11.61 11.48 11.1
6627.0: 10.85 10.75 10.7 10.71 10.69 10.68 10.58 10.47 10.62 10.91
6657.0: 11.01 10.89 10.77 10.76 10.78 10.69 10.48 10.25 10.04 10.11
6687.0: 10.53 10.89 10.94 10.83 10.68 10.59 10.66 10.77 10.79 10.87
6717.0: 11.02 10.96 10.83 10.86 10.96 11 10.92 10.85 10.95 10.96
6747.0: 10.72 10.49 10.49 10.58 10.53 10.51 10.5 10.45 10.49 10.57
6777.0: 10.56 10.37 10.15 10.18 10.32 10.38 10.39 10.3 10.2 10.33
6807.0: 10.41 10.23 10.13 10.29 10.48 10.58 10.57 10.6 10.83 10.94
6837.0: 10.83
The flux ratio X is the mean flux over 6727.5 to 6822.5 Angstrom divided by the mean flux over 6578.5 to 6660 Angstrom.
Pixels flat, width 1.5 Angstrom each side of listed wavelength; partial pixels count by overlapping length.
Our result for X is 1.0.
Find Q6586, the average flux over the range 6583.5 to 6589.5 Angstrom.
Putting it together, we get 12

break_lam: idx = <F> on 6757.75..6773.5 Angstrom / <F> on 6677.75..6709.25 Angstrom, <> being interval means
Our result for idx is 0.99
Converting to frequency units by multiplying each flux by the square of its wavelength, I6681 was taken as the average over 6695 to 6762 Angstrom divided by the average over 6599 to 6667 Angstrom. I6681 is 1.02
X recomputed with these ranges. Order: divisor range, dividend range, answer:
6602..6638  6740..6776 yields 0.96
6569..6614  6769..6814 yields 0.93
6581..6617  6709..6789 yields 0.95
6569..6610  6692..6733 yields 0.98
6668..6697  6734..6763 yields 1.01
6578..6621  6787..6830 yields 0.92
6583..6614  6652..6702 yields 0.96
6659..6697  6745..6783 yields 0.99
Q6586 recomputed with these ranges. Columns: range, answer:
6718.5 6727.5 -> 10.9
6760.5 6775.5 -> 10.5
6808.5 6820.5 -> 10.3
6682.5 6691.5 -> 10.5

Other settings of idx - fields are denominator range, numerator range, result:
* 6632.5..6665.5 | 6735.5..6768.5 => 0.99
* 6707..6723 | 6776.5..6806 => 0.95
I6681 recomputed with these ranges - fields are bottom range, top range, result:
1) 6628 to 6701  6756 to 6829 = 1.01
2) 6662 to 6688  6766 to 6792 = 1.02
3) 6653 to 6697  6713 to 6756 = 1.04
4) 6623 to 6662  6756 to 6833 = 1.01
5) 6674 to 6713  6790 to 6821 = 1.01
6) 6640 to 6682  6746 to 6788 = 1.01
